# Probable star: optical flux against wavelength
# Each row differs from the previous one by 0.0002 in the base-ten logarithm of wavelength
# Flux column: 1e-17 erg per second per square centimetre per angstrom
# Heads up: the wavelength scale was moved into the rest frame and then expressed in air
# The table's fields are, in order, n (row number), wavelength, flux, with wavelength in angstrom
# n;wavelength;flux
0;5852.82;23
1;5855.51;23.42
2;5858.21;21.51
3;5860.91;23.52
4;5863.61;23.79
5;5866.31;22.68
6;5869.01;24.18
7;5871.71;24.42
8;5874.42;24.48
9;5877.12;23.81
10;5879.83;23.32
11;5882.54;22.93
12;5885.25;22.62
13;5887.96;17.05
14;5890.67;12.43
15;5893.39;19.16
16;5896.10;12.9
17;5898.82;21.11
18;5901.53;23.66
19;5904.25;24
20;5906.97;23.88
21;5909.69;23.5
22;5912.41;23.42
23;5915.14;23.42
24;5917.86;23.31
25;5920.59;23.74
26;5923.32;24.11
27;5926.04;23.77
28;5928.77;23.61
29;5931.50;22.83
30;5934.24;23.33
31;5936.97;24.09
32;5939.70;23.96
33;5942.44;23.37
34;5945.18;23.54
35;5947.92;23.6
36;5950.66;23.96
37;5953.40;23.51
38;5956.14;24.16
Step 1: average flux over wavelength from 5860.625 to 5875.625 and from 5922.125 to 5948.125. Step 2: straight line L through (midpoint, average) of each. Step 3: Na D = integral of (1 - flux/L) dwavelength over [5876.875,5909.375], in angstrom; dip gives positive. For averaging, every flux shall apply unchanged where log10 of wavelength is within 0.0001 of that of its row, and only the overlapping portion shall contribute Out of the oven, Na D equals 4.40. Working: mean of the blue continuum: 23.9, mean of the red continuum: 23.6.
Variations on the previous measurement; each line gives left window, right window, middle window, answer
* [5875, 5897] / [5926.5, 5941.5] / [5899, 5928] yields -2.3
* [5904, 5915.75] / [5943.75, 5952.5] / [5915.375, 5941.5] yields 0.0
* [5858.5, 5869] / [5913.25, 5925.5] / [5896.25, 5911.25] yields 0.7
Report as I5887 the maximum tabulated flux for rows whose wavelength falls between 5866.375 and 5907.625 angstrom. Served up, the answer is 24.48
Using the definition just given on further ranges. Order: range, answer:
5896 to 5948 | 24.11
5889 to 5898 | 19.16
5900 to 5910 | 24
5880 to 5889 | 22.93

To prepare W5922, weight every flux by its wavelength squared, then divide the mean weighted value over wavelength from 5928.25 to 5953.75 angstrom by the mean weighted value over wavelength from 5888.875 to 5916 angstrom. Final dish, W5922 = 1.16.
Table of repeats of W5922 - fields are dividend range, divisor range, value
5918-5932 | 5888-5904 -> 1.31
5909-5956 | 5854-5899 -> 1.13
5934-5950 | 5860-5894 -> 1.11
